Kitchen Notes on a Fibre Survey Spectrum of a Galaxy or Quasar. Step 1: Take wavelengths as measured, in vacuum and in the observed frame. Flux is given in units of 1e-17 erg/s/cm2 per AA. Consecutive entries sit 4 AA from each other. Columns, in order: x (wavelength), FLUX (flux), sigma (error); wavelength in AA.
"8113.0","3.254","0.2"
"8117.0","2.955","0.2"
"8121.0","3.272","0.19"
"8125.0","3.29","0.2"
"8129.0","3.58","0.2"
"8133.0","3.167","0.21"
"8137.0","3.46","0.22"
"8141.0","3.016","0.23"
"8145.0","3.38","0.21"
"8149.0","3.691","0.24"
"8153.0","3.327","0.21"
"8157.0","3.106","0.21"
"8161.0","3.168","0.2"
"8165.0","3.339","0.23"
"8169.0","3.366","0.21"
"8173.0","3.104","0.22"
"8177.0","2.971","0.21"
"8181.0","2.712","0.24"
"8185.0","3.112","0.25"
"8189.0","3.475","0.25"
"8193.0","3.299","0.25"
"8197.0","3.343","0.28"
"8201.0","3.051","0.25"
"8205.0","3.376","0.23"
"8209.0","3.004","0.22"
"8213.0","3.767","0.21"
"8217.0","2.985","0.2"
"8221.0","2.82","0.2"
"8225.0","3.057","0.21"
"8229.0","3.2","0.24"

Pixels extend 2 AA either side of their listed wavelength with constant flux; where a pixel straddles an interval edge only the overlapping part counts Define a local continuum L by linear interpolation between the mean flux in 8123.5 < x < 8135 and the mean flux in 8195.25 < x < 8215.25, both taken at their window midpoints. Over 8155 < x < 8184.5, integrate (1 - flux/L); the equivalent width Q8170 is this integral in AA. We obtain 1.9 AA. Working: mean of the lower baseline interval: 3.35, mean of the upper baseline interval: 3.3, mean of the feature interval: 3.11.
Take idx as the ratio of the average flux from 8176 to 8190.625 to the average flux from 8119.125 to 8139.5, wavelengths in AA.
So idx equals 0.92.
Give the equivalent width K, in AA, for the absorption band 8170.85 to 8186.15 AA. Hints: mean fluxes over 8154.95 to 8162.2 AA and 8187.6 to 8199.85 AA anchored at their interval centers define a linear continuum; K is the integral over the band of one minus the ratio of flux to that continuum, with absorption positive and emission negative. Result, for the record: 1.33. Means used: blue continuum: 3.13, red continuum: 3.35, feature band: 2.97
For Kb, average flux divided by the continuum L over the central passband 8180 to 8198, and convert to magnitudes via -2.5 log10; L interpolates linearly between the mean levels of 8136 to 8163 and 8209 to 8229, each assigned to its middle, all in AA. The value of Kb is 0.00 mag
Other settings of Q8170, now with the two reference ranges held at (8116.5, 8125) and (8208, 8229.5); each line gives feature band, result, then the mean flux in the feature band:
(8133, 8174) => -1.6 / 3.29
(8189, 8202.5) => -0.5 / 3.27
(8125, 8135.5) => -0.6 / 3.36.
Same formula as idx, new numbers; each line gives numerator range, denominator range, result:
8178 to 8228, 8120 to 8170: 0.95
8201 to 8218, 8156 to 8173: 1.01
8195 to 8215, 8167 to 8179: 1.05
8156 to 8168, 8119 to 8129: 0.97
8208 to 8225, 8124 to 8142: 0.95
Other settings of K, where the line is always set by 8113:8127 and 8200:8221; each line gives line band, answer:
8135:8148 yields -0.5 AA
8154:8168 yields -0.1 AA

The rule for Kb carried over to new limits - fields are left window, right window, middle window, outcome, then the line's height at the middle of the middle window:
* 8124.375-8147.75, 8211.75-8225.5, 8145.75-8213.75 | -0.005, 3.23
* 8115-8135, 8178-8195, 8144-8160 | -0.053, 3.2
